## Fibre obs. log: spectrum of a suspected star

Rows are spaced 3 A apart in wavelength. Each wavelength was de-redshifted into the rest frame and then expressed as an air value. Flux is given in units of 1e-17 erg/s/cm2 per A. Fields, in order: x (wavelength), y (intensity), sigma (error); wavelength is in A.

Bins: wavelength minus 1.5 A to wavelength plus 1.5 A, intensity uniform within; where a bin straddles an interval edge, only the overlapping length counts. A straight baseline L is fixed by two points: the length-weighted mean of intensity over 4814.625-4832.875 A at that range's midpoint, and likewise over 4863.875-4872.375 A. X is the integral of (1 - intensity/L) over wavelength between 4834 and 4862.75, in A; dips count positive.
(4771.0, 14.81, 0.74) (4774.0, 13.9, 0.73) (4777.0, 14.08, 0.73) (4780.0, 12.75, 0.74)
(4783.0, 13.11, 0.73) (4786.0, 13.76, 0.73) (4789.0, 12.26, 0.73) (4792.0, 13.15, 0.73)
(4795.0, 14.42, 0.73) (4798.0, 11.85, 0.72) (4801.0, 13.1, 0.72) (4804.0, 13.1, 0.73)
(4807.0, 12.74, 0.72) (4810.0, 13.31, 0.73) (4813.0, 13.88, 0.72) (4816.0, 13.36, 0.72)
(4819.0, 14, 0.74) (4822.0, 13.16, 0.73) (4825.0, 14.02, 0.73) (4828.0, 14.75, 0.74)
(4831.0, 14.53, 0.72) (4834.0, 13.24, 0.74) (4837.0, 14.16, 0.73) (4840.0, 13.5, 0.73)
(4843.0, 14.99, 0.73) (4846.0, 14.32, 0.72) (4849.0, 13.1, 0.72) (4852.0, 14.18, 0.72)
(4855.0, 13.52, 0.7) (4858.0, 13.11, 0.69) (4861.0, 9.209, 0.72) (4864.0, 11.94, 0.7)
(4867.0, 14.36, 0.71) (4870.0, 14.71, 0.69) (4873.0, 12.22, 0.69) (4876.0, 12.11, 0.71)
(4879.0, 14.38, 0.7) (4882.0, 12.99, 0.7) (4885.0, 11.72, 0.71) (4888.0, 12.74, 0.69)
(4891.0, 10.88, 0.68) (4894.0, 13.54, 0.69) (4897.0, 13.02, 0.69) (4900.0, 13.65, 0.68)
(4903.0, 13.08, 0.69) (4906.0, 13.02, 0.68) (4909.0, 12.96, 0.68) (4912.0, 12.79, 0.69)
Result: 1.1 A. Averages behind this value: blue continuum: 14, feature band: 13.3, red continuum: 13.8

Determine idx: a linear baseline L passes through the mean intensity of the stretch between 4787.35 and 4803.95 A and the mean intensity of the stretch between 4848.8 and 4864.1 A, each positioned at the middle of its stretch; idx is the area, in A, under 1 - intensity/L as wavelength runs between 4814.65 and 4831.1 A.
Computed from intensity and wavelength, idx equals -1.5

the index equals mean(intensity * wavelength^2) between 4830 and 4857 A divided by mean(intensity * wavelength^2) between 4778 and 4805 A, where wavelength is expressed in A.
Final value 1.09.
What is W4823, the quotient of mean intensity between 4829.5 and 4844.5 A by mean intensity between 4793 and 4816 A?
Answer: 1.07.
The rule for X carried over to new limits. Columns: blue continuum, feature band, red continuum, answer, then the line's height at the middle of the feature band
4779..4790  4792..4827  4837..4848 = 0.4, 13.5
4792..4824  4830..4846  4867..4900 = -1.1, 13.2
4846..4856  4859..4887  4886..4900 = 1.1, 13.1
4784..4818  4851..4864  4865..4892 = 0.6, 13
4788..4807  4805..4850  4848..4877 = -3.1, 12.9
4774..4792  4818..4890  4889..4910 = -1.8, 13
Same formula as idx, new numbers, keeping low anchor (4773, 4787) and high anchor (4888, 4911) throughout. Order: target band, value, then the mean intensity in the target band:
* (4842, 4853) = -0.8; 14.1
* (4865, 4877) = -0.3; 13.3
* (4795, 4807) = 0.4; 12.9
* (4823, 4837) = -0.9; 14.1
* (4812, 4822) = -0.3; 13.7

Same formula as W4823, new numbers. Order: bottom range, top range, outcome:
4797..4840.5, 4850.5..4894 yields 0.94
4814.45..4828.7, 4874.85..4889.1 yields 0.93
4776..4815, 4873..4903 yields 0.97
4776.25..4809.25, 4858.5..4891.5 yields 0.96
